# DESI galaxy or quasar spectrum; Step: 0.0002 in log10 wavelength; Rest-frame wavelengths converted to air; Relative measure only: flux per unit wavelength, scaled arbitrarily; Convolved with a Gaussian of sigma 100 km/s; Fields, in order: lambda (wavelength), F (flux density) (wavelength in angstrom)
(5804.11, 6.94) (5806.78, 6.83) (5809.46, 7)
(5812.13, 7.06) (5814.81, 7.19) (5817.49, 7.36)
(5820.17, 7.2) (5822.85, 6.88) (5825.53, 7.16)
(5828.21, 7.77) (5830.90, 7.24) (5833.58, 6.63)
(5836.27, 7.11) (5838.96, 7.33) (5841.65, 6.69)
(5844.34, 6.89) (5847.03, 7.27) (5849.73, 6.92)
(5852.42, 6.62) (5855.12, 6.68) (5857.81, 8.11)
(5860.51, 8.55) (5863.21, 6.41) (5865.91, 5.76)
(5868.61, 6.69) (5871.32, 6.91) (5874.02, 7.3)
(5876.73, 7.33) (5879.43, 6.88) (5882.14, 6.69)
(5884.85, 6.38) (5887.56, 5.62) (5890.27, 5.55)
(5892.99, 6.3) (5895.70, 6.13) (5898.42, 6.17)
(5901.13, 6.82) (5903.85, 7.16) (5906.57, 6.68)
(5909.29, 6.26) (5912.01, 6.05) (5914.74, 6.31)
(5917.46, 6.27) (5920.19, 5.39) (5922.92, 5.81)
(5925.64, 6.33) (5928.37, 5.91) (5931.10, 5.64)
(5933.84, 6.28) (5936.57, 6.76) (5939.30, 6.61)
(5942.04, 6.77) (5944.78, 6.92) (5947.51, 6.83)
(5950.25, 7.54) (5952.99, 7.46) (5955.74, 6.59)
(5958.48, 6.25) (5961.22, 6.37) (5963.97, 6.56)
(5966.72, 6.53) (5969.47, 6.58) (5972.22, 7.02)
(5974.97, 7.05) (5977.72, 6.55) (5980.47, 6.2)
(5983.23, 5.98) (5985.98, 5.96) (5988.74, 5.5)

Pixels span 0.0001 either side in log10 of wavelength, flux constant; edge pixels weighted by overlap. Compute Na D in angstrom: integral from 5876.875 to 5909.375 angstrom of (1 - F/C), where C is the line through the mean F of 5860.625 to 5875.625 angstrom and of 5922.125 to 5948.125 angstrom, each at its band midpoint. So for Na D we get 1.0 angstrom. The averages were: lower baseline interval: 6.78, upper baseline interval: 6.39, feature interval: 6.43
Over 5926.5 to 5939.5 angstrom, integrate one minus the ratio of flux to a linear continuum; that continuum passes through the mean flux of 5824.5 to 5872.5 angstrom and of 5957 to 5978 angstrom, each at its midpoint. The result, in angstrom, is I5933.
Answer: 1.0 angstrom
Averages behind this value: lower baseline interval 7.04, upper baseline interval 6.62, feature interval 6.21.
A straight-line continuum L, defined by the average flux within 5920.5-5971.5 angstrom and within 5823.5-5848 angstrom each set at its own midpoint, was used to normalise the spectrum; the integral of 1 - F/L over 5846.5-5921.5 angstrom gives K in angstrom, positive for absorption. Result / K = 2.8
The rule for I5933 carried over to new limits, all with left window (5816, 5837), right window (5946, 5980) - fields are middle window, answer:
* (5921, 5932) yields 1.5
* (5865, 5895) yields 2.2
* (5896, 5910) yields 0.7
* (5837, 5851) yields 0.2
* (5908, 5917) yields 0.9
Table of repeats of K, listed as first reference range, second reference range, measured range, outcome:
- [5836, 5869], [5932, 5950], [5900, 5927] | 2.0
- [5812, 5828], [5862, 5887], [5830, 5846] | 0.1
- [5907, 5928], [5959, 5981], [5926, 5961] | -1.5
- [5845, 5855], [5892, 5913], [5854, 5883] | -1.3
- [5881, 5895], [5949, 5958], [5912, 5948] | 2.5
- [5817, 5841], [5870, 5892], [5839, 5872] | -0.5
